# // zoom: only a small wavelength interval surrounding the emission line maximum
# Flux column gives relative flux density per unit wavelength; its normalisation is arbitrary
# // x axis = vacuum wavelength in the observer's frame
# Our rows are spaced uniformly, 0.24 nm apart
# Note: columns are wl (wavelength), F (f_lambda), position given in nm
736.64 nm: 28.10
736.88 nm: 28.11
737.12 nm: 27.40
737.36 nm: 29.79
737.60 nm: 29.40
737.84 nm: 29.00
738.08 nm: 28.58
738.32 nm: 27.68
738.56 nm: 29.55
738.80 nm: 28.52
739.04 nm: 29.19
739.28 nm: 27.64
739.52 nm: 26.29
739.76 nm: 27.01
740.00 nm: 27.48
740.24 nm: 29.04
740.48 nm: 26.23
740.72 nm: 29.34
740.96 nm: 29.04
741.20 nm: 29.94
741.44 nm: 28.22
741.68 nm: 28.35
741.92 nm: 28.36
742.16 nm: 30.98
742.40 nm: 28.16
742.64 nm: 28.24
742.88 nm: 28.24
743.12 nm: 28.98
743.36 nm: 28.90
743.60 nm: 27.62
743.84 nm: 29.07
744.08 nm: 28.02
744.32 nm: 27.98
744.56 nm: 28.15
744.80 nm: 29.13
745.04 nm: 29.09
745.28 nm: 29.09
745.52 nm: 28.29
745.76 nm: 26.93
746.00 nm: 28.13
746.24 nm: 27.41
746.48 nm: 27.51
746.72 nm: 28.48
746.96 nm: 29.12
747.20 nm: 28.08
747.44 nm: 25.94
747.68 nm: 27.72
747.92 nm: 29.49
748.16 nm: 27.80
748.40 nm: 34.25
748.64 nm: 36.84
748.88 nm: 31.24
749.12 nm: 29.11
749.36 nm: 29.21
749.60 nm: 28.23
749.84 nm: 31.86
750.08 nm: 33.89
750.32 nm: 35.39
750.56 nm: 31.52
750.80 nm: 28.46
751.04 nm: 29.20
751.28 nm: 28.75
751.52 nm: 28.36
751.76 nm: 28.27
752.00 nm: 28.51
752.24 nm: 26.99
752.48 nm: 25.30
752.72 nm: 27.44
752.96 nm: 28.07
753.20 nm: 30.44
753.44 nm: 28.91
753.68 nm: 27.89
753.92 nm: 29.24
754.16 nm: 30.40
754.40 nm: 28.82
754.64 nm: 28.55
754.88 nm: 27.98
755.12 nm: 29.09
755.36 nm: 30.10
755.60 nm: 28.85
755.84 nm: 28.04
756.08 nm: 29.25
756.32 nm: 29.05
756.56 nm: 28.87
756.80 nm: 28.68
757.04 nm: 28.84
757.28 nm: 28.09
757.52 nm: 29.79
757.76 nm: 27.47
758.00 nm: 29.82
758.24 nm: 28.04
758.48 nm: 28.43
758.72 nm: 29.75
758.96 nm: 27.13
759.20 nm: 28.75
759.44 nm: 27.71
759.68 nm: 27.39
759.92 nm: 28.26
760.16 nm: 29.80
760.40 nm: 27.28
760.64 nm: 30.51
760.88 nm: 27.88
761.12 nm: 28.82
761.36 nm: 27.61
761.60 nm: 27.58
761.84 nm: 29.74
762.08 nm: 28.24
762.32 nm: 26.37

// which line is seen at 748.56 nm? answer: [S II]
